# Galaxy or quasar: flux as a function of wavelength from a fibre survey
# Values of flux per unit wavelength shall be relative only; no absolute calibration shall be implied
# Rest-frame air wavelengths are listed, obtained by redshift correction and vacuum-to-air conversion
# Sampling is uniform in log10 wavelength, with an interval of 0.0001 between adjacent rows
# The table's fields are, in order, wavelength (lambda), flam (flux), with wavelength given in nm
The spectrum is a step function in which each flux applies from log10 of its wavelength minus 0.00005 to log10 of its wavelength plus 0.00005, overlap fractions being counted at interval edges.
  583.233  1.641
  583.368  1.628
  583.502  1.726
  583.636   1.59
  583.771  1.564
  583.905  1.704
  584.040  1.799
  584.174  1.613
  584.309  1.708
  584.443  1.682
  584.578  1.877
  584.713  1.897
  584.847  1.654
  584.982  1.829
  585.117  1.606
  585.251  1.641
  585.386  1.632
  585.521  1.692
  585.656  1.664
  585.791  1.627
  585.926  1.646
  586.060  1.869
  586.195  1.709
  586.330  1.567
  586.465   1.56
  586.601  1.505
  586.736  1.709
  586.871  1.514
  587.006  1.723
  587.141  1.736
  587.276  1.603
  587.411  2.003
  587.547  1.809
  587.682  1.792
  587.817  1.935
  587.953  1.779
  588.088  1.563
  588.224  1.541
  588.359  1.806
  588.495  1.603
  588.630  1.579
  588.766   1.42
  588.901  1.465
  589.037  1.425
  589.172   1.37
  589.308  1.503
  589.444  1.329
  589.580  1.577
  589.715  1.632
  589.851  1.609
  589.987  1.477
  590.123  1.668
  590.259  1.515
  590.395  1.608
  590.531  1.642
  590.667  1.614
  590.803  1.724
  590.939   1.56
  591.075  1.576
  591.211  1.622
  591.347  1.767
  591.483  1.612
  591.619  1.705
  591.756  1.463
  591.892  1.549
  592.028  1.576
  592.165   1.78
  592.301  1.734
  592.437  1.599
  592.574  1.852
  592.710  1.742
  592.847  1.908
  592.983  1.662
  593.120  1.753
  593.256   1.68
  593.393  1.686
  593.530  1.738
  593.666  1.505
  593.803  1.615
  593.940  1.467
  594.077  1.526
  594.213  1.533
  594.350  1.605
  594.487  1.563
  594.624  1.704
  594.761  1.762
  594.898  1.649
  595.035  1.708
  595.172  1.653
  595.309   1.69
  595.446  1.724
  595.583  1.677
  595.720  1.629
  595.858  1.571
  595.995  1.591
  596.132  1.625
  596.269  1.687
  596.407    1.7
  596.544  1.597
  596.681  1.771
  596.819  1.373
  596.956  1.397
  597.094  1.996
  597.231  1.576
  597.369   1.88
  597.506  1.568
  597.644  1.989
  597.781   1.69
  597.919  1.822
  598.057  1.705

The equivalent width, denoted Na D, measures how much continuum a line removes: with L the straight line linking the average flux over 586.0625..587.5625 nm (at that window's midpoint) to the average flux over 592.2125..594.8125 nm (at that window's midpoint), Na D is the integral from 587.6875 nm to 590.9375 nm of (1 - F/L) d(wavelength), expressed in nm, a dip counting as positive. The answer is 0.17 nm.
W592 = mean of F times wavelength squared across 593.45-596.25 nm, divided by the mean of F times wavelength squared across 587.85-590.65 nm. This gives 1.06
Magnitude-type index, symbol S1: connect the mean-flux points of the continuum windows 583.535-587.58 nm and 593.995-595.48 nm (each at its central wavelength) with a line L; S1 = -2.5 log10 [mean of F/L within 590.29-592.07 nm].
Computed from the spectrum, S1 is 0.031 mag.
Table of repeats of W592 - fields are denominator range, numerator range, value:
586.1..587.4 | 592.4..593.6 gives 1.08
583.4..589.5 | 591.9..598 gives 1.04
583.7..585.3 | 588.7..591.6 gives 0.93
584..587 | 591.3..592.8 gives 1.02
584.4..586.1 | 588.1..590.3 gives 0.91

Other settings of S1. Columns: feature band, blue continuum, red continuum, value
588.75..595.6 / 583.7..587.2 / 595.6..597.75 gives 0.03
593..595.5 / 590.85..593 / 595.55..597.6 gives 0.01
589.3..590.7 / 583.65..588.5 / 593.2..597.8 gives 0.08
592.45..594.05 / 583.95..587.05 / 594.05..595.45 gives -0.02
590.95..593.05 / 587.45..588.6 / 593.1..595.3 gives 0.00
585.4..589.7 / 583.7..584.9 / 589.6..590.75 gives 0.01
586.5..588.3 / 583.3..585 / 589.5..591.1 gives -0.04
